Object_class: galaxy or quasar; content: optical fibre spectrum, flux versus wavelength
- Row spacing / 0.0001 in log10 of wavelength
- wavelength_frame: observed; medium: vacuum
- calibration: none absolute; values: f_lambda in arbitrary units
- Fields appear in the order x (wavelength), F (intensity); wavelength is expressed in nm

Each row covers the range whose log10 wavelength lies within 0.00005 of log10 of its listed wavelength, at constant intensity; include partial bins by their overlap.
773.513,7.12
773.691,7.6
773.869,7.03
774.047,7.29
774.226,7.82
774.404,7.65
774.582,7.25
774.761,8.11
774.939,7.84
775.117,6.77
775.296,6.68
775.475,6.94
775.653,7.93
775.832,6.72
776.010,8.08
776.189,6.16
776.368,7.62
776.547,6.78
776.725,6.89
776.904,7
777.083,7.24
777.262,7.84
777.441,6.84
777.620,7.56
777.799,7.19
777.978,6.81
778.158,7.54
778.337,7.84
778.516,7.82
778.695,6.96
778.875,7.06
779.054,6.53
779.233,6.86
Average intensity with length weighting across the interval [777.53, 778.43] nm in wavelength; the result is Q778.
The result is 7.39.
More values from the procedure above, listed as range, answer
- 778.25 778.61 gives 7.83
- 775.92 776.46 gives 7.28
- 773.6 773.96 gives 7.32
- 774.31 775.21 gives 7.53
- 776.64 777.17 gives 7.04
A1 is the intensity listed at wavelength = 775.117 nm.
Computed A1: 6.77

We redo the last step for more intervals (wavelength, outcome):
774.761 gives 8.11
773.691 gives 7.6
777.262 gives 7.84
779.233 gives 6.86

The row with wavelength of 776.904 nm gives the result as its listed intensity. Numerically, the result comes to 7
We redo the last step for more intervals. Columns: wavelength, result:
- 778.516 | 7.82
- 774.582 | 7.25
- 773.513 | 7.12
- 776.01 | 8.08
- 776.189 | 6.16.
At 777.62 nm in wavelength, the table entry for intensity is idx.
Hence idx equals 7.56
